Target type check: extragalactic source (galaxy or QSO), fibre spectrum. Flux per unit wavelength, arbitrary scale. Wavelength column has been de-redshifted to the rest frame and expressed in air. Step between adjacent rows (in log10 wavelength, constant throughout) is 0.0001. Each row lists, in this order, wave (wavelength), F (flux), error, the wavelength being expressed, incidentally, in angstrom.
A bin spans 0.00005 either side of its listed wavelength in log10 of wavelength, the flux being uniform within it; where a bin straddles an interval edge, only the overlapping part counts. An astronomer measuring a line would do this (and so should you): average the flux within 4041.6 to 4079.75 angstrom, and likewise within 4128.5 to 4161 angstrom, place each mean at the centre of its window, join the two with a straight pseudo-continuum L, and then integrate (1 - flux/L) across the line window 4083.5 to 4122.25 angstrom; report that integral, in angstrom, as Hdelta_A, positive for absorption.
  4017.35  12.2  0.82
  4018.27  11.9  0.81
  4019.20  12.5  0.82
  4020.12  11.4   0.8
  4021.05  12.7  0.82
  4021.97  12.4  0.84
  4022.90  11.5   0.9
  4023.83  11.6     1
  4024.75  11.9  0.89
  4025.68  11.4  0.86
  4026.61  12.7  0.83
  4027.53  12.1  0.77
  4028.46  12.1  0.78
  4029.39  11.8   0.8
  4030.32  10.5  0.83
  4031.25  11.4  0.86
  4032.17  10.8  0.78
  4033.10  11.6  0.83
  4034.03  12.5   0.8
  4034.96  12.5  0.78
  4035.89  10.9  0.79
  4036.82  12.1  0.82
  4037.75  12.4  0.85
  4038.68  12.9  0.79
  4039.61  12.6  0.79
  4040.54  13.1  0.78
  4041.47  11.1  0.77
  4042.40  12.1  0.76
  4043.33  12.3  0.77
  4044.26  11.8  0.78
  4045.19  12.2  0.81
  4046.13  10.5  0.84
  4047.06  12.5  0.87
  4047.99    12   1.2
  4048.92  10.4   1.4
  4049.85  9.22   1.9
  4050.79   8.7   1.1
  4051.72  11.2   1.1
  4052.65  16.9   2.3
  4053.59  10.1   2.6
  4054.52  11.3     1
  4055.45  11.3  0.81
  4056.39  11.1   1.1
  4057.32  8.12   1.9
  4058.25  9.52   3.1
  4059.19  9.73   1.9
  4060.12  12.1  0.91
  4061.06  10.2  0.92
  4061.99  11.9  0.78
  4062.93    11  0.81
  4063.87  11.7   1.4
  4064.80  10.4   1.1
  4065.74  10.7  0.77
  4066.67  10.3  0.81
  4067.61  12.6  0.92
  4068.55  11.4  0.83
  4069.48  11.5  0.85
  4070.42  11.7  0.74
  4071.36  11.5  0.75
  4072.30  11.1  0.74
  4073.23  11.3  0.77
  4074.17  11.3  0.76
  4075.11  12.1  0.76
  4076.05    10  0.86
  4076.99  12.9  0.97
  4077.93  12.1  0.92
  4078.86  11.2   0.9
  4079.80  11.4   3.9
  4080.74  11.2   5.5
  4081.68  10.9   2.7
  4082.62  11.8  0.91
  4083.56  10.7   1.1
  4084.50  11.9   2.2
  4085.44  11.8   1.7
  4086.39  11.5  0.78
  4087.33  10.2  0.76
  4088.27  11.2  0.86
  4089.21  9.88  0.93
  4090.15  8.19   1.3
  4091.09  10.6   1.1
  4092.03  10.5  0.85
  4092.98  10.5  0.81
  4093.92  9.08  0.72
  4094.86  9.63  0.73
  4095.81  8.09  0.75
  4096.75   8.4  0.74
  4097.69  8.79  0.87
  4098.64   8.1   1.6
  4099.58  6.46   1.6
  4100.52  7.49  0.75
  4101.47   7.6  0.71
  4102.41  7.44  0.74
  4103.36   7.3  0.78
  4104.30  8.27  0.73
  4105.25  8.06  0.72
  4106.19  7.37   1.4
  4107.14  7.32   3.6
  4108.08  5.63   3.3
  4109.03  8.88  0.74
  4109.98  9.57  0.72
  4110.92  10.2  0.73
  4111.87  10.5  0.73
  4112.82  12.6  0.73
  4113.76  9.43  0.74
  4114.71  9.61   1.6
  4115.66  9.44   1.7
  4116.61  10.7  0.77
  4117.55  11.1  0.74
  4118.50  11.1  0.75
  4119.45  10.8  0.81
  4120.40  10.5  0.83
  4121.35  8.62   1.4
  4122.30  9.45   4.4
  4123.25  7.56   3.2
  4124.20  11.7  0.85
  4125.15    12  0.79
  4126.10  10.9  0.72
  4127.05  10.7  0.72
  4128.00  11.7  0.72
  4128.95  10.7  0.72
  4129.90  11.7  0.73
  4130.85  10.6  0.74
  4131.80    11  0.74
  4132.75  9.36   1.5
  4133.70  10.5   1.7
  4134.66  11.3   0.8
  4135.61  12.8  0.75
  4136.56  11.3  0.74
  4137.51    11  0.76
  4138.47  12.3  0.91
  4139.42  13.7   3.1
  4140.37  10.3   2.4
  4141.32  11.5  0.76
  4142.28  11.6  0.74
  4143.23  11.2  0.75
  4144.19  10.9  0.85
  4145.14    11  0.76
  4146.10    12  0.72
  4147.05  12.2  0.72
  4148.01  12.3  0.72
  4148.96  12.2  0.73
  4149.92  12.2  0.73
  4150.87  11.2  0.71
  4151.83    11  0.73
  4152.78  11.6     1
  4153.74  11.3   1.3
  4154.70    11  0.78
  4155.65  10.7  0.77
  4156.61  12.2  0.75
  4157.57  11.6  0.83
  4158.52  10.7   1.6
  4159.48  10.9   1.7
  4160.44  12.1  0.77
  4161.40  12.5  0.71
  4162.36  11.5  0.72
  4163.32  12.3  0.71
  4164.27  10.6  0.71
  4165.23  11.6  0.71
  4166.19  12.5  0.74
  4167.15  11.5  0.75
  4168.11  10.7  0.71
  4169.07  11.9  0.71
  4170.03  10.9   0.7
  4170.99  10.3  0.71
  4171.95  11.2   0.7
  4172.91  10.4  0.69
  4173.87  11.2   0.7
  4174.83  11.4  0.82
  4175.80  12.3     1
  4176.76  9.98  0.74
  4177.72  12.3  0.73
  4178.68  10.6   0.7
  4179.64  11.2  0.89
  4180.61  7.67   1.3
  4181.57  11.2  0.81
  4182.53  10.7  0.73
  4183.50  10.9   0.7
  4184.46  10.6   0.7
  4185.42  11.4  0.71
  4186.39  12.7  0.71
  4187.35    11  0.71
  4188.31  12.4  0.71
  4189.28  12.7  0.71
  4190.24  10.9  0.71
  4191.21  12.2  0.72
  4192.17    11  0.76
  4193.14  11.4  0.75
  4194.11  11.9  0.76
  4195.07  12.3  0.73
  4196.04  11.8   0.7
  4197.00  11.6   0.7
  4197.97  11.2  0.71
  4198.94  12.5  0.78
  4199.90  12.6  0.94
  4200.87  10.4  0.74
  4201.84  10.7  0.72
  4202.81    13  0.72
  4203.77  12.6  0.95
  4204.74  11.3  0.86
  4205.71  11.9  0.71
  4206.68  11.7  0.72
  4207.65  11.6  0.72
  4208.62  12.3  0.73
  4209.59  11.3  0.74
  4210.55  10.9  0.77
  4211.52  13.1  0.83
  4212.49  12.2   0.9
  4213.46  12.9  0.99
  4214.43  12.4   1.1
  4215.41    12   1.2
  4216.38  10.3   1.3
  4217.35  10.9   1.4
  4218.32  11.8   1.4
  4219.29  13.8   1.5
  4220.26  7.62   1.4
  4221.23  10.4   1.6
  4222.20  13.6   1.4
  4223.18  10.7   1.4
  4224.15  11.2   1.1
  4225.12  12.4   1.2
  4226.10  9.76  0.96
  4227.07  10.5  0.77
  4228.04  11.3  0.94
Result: 6.7 angstrom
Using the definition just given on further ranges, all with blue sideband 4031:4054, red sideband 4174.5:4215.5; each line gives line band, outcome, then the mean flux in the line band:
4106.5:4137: 3.7 angstrom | 10.3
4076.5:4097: 1.9 angstrom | 10.6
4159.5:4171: 0.1 angstrom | 11.6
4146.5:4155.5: 0.0 angstrom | 11.6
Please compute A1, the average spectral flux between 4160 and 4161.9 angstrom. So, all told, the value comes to 12.3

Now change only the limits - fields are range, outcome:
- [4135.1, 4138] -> 11.7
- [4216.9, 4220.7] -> 11.1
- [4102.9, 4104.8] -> 7.79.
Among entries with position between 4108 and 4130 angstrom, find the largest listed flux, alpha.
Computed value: 12.6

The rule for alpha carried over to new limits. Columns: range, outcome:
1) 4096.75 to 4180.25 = 13.7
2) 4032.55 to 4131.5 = 16.9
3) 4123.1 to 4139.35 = 12.8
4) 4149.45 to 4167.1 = 12.5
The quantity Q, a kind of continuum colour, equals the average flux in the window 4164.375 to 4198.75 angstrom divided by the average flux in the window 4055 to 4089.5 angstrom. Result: 1.02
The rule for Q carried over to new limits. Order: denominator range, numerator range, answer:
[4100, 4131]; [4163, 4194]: 1.17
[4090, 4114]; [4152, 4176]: 1.31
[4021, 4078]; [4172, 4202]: 0.99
